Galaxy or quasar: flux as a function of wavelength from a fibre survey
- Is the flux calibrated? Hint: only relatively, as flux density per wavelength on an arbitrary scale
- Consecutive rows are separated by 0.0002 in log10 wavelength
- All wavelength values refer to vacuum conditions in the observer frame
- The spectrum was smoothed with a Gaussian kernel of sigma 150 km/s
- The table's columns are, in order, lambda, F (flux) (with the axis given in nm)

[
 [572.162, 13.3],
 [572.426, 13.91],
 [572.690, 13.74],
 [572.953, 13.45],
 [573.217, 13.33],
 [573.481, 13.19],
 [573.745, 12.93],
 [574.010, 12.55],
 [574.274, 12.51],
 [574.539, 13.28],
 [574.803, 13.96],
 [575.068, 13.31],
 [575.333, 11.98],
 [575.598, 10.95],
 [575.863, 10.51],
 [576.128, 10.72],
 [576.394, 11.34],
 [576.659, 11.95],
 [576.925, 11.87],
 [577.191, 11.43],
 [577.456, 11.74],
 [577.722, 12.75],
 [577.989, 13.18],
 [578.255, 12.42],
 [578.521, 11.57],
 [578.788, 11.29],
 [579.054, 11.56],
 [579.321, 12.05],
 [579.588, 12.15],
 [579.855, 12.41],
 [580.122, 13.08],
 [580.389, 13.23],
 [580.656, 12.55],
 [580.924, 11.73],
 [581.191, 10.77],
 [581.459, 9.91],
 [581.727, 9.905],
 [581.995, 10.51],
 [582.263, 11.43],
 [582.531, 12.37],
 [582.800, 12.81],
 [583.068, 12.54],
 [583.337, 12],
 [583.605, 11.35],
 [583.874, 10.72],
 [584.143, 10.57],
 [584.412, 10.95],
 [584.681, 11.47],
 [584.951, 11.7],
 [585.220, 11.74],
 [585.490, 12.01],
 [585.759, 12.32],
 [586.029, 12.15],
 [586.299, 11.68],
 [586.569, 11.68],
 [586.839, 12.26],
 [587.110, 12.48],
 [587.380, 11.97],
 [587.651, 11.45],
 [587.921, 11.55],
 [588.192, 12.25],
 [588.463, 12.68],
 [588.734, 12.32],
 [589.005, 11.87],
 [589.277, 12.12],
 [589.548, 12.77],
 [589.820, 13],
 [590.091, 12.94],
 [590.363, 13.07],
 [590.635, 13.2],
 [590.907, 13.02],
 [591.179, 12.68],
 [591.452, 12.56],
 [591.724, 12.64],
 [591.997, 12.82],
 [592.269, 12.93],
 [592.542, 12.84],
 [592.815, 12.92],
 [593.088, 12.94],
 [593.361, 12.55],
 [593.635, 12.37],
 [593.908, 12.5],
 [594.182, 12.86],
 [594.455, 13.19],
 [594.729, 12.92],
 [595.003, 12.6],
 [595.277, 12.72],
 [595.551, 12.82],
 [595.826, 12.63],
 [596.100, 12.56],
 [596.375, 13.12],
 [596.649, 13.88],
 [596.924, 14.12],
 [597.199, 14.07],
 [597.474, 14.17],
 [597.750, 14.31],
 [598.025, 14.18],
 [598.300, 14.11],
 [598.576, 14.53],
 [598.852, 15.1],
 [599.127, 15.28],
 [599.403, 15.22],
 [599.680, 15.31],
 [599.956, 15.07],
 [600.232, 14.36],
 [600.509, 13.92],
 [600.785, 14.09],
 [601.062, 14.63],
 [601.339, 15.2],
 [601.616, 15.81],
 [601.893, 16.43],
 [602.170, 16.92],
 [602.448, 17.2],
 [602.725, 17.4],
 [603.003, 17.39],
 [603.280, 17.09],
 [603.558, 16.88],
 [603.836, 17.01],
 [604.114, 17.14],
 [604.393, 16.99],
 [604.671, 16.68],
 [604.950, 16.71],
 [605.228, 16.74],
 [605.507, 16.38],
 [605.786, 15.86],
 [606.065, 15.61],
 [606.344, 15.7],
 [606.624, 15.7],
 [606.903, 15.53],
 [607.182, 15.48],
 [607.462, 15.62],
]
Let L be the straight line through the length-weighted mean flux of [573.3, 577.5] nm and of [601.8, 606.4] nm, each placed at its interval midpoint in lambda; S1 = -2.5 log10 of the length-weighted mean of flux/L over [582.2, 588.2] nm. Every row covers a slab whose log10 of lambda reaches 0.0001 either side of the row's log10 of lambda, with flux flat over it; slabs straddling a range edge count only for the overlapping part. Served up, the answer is 0.16 mag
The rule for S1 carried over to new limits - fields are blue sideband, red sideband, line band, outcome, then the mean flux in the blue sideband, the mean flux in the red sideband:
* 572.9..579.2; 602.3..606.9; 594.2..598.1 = 0.15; 12.2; 16.6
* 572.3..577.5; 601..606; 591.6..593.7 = 0.18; 12.4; 16.6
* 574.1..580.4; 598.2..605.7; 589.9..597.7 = 0.13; 12.1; 15.9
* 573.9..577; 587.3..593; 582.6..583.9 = 0.03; 12.1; 12.6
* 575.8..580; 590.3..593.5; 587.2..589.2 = 0.05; 11.8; 12.8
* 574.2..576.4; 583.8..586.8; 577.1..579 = -0.01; 12.1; 11.6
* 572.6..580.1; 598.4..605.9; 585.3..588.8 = 0.15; 12.3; 16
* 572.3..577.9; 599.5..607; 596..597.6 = 0.12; 12.4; 16.1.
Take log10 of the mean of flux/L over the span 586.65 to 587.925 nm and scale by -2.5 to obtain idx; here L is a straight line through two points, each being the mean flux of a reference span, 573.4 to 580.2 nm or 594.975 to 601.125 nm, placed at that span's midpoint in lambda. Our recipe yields 0.10 mag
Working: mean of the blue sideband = 12.2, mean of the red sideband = 14.1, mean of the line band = 12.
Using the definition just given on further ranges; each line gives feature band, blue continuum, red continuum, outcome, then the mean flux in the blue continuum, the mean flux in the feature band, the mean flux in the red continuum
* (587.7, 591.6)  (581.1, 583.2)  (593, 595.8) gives -0.03 mag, 11.3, 12.6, 12.7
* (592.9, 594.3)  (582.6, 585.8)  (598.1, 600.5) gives 0.08 mag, 11.7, 12.6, 14.8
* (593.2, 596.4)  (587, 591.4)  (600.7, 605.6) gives 0.11 mag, 12.5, 12.7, 16.5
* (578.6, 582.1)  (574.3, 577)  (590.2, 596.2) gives 0.05 mag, 12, 11.6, 12.8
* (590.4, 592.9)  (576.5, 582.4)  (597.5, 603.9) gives 0.09 mag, 11.8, 12.9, 15.5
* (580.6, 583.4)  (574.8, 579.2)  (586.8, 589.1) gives 0.05 mag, 11.9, 11.5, 12.1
